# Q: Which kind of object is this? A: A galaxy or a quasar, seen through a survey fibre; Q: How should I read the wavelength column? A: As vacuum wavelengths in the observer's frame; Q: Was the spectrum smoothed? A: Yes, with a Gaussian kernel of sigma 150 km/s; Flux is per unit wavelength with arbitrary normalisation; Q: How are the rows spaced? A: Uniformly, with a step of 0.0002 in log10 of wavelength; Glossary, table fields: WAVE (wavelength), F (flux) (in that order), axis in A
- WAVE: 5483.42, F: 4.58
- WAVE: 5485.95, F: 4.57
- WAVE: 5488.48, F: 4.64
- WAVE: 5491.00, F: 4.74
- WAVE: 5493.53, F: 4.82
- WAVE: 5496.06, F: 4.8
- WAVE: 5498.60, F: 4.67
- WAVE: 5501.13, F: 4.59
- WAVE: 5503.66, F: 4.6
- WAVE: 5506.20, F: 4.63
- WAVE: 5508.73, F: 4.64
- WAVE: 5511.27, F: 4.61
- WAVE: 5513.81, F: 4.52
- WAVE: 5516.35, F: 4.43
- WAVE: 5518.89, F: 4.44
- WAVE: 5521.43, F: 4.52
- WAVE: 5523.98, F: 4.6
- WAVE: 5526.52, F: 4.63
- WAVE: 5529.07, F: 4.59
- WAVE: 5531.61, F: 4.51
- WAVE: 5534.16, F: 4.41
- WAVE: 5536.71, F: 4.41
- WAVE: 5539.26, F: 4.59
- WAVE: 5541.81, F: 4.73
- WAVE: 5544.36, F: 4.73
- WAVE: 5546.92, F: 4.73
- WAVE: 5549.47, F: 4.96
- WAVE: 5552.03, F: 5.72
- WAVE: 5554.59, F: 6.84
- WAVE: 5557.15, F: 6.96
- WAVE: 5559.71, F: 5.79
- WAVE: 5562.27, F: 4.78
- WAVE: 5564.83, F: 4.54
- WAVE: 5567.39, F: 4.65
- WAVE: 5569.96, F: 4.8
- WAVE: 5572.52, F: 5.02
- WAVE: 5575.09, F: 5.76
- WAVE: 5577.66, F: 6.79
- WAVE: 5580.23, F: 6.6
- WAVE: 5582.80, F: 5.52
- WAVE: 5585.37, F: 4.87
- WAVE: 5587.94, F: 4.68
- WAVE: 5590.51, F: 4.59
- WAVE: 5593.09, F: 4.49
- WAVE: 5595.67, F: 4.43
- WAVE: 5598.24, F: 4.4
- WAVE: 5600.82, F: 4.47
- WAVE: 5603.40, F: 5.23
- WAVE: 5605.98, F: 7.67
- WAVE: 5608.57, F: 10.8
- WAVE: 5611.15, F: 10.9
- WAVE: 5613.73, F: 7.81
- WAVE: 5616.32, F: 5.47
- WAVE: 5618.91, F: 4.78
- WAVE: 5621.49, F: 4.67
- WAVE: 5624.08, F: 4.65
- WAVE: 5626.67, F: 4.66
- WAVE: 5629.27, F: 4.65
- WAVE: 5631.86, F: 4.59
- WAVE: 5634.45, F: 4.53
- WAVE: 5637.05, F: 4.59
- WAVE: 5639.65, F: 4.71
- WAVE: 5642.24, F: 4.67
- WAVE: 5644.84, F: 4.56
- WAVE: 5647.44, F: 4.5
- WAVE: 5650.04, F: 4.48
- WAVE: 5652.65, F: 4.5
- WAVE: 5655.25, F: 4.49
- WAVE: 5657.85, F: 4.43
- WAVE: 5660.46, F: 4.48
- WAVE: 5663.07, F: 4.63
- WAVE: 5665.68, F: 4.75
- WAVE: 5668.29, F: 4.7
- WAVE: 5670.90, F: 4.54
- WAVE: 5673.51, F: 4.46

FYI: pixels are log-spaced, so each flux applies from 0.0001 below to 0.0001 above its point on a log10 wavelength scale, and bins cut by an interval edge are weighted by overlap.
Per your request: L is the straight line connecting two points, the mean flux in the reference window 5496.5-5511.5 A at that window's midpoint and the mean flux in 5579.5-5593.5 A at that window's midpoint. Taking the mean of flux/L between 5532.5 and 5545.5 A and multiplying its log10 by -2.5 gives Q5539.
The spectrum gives 0.06 mag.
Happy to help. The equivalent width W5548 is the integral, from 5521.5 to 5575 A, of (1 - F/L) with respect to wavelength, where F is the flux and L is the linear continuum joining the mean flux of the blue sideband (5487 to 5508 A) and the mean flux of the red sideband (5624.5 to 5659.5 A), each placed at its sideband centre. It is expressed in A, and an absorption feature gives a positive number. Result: -4.2 A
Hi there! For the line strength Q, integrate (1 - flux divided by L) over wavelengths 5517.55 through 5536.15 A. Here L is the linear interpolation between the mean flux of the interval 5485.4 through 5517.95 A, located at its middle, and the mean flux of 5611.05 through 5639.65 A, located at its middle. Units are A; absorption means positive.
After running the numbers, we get 0.97 A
